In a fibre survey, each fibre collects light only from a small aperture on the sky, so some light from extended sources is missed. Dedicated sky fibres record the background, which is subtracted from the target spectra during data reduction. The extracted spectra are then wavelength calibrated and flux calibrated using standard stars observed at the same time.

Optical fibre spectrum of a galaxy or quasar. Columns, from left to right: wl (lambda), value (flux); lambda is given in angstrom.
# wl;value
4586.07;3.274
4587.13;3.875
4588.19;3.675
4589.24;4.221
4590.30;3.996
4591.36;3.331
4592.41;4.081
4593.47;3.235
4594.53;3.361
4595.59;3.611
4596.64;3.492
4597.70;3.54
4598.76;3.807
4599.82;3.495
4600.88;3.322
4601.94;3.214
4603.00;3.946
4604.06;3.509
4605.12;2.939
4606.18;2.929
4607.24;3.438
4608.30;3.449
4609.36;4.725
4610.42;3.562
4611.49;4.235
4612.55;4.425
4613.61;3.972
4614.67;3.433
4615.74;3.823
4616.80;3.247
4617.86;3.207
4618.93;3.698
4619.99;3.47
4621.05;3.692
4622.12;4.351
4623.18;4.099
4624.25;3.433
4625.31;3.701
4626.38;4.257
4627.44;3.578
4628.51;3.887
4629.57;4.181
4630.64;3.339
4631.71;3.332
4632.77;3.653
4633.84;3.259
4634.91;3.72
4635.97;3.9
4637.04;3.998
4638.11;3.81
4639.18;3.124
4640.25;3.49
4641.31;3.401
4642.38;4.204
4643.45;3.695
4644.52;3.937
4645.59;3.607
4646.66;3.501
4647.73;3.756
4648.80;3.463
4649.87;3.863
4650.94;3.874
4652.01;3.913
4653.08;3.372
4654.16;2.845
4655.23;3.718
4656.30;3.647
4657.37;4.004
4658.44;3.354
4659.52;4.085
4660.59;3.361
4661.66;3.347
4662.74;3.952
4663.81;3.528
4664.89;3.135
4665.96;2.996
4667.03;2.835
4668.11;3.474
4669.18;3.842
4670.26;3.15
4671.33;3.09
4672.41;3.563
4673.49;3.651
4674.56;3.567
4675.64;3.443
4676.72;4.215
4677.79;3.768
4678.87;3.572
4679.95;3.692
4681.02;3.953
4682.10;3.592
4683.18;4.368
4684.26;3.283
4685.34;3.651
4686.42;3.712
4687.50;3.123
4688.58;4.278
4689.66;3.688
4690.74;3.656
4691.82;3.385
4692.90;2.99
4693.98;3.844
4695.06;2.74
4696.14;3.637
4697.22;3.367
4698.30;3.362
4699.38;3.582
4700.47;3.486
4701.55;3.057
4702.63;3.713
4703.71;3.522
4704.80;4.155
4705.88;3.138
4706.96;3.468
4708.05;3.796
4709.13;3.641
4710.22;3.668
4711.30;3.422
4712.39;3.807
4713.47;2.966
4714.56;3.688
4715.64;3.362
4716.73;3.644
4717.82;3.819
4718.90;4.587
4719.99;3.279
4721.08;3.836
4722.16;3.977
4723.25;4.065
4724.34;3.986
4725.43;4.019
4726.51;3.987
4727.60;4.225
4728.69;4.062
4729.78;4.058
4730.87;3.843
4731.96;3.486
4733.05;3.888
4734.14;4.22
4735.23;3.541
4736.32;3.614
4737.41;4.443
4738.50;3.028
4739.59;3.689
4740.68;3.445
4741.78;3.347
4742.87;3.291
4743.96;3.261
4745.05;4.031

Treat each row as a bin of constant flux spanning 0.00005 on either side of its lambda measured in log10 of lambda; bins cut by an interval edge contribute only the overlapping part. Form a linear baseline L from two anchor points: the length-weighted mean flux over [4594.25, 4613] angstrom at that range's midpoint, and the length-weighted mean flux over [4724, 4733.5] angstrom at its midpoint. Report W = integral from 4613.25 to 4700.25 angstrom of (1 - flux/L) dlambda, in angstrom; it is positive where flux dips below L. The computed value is 3.4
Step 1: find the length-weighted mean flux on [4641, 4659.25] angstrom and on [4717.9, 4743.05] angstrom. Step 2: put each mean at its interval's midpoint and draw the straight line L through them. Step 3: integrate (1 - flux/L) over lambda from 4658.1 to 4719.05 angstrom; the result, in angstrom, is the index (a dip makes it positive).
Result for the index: 3.1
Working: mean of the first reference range 3.66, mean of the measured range 3.55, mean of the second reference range 3.83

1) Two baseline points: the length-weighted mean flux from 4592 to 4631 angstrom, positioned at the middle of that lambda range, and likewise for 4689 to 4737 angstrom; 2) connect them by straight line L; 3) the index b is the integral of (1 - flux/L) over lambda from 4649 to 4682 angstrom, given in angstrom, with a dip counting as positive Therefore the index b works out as 1.0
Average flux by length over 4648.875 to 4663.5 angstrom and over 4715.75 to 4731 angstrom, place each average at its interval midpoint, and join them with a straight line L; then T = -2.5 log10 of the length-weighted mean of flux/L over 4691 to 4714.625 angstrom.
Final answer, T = 0.11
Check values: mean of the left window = 3.63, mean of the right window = 3.94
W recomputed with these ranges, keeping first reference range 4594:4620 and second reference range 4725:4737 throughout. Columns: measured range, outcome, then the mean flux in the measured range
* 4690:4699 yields 1.0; 3.39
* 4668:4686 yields 0.6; 3.64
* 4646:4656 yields 0.3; 3.59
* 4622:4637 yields -0.4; 3.76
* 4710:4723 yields 0.6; 3.68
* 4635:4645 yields -0.1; 3.73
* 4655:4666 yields 0.5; 3.58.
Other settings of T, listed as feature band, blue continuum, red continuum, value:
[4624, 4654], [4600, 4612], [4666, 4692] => -0.03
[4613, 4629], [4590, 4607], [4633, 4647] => -0.04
